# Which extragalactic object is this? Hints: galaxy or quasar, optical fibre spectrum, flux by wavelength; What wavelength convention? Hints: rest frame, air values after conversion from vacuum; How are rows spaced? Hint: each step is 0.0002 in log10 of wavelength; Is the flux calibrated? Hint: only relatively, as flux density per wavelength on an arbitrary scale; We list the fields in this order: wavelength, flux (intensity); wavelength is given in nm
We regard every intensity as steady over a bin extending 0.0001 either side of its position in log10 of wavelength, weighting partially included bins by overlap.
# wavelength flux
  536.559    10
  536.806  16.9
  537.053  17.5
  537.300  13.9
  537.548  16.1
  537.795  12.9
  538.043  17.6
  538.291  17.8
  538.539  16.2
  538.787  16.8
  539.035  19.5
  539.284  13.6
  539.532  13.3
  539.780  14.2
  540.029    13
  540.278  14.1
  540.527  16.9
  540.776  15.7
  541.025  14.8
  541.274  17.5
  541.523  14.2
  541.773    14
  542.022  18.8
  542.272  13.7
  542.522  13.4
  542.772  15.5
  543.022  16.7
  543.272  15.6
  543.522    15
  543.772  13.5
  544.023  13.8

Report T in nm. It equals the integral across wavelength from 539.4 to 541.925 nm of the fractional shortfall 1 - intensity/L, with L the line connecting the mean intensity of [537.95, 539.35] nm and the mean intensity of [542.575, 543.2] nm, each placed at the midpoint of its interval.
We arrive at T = 0.25 nm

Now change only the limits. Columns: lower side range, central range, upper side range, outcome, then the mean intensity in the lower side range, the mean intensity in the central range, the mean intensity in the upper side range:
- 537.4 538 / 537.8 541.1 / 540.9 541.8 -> -0.11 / 14.9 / 15.6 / 15.2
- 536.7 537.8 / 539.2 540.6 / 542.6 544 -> 0.12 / 15.7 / 14.1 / 15.1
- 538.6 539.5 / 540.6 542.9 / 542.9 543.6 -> 0.09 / 16.3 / 15.3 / 15.8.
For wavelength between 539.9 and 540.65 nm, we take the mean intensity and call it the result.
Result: 14.6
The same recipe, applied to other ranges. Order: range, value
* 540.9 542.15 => 15.9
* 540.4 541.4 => 16.2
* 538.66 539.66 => 15.8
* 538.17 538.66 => 17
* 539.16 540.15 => 13.5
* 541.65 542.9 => 15.1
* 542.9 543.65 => 15.8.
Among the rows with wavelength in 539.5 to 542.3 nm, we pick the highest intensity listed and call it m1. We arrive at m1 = 18.8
